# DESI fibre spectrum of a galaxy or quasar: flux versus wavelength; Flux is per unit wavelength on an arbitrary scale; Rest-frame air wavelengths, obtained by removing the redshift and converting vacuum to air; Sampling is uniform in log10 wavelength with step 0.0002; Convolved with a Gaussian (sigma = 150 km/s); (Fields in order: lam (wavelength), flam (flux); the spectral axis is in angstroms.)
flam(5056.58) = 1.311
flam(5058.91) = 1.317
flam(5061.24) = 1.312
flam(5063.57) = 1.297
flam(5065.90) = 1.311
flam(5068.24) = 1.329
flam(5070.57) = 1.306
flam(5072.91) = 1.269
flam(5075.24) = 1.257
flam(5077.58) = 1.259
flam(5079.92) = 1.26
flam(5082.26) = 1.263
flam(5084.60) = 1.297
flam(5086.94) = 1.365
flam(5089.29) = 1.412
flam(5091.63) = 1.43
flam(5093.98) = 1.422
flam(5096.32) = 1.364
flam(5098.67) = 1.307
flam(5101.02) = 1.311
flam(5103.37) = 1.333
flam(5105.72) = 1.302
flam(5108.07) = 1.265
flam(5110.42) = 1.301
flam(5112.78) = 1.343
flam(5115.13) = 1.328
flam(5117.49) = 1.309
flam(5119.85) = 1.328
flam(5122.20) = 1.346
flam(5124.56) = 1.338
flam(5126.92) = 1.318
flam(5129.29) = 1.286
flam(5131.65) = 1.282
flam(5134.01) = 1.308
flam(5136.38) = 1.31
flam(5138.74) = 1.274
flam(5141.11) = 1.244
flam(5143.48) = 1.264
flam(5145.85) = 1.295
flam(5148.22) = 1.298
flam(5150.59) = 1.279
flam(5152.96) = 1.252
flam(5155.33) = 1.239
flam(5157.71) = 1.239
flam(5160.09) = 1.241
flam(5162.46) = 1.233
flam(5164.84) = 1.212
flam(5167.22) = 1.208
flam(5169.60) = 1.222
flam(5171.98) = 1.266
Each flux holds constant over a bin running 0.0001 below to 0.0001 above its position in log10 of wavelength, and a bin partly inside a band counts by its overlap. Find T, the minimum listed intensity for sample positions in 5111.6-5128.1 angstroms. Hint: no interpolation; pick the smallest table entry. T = 1.309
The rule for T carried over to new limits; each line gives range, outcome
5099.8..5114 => 1.265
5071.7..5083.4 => 1.257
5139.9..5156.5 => 1.239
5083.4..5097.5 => 1.297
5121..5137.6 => 1.282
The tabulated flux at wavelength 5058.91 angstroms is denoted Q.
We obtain 1.317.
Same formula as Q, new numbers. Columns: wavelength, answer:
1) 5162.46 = 1.233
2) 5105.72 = 1.302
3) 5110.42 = 1.301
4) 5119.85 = 1.328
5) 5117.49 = 1.309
